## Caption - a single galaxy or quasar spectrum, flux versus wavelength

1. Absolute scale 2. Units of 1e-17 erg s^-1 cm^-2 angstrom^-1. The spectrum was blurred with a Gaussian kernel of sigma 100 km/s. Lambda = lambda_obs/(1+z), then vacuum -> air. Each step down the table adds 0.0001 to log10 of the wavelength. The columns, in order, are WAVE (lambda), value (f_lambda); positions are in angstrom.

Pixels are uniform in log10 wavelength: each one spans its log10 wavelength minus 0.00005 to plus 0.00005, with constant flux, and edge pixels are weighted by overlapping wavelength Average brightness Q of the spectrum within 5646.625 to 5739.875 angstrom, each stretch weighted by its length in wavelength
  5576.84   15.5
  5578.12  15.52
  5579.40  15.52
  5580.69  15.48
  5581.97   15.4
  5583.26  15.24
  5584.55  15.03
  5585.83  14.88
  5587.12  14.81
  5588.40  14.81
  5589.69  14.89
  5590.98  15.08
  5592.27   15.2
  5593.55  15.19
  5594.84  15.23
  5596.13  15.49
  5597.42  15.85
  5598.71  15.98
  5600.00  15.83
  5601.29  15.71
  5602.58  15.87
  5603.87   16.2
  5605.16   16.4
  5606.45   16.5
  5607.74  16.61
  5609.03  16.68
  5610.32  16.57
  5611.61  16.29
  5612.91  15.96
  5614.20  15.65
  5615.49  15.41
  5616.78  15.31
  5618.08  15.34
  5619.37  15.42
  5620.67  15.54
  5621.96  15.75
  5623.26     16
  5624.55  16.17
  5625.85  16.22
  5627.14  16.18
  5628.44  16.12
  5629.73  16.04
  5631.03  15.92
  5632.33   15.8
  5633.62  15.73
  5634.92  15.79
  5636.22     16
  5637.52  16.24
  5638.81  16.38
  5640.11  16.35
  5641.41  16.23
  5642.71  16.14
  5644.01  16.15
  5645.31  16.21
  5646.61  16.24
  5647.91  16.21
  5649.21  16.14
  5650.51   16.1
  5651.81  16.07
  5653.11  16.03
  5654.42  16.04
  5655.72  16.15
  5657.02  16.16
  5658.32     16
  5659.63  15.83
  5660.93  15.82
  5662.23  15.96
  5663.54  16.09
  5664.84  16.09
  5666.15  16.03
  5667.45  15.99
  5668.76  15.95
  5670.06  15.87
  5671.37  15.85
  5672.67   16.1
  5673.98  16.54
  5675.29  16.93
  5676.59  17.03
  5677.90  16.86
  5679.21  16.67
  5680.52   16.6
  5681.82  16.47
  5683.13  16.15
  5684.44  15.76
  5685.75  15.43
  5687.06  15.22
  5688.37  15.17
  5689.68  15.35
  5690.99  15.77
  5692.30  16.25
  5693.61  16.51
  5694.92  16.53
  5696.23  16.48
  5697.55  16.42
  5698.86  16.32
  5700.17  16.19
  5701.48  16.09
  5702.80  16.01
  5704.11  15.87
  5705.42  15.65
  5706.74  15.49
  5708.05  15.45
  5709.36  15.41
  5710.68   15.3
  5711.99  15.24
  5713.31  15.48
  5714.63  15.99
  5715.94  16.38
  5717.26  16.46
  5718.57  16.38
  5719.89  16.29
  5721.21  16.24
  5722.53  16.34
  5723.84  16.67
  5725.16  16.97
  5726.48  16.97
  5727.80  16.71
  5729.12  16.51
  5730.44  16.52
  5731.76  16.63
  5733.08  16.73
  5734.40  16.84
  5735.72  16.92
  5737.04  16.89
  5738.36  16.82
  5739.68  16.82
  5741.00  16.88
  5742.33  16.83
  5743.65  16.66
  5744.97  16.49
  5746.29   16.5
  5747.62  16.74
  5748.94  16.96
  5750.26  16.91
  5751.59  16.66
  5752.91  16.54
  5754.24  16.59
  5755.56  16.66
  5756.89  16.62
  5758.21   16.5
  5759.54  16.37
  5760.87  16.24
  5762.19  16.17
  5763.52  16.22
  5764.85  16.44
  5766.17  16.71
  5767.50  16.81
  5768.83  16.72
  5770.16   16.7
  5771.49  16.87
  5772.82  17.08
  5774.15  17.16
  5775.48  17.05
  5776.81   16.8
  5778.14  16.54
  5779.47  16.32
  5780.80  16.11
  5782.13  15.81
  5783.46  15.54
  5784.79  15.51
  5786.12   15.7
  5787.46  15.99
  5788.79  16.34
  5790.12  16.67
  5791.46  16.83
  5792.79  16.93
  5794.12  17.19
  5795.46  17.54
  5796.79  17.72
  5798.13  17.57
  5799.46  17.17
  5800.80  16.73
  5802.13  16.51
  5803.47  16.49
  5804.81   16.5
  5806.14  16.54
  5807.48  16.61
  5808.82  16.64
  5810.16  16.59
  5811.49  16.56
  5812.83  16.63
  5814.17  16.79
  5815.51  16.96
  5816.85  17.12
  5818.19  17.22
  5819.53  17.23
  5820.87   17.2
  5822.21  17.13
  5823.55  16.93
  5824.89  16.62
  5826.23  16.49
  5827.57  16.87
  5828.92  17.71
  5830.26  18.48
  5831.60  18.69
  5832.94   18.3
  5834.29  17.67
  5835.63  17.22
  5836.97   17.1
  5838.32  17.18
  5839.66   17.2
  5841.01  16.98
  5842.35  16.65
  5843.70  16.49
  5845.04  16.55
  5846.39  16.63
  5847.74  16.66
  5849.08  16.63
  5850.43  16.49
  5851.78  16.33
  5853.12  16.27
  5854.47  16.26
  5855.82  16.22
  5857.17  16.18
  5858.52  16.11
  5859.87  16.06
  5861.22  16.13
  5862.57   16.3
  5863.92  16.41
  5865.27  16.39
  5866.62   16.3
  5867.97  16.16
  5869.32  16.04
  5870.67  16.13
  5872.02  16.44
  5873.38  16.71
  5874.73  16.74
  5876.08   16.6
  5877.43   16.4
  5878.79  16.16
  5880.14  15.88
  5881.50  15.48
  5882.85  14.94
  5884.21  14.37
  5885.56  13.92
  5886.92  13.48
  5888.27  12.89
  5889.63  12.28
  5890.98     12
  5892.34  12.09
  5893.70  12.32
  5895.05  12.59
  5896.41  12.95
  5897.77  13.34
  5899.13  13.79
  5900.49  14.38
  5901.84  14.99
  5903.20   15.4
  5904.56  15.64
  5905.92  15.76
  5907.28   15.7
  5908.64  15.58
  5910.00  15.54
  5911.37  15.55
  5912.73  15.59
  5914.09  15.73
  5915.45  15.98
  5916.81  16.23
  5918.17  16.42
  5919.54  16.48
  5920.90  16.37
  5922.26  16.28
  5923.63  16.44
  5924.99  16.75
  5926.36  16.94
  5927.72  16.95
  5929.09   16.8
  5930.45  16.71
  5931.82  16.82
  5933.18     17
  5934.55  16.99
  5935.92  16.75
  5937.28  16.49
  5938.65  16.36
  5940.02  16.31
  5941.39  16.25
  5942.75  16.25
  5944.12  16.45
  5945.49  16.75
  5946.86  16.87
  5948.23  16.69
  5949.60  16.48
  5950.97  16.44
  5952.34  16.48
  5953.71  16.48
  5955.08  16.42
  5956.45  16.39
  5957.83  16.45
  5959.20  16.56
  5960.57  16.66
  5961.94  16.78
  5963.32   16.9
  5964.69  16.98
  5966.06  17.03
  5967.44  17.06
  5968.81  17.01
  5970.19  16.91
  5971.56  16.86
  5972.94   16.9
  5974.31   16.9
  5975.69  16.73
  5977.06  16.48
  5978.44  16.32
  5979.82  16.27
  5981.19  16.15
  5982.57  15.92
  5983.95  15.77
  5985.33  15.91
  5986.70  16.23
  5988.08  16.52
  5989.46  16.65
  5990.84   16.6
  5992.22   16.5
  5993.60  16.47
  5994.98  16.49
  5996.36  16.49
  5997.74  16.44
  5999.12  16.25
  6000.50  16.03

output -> 16.2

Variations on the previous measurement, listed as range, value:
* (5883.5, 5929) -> 14.9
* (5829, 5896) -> 15.9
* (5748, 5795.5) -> 16.5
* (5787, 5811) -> 16.8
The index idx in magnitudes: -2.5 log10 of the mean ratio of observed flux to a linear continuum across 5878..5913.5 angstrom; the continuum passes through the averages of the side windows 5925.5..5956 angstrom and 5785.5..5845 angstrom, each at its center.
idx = 0.169 mag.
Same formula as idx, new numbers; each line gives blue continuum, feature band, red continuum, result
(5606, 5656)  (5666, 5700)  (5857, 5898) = -0.02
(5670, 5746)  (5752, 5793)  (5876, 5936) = -0.04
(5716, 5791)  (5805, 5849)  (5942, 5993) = -0.03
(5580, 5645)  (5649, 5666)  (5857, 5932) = -0.02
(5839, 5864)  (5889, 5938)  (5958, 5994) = 0.08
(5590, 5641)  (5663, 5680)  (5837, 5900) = -0.03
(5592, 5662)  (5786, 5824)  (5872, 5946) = -0.08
